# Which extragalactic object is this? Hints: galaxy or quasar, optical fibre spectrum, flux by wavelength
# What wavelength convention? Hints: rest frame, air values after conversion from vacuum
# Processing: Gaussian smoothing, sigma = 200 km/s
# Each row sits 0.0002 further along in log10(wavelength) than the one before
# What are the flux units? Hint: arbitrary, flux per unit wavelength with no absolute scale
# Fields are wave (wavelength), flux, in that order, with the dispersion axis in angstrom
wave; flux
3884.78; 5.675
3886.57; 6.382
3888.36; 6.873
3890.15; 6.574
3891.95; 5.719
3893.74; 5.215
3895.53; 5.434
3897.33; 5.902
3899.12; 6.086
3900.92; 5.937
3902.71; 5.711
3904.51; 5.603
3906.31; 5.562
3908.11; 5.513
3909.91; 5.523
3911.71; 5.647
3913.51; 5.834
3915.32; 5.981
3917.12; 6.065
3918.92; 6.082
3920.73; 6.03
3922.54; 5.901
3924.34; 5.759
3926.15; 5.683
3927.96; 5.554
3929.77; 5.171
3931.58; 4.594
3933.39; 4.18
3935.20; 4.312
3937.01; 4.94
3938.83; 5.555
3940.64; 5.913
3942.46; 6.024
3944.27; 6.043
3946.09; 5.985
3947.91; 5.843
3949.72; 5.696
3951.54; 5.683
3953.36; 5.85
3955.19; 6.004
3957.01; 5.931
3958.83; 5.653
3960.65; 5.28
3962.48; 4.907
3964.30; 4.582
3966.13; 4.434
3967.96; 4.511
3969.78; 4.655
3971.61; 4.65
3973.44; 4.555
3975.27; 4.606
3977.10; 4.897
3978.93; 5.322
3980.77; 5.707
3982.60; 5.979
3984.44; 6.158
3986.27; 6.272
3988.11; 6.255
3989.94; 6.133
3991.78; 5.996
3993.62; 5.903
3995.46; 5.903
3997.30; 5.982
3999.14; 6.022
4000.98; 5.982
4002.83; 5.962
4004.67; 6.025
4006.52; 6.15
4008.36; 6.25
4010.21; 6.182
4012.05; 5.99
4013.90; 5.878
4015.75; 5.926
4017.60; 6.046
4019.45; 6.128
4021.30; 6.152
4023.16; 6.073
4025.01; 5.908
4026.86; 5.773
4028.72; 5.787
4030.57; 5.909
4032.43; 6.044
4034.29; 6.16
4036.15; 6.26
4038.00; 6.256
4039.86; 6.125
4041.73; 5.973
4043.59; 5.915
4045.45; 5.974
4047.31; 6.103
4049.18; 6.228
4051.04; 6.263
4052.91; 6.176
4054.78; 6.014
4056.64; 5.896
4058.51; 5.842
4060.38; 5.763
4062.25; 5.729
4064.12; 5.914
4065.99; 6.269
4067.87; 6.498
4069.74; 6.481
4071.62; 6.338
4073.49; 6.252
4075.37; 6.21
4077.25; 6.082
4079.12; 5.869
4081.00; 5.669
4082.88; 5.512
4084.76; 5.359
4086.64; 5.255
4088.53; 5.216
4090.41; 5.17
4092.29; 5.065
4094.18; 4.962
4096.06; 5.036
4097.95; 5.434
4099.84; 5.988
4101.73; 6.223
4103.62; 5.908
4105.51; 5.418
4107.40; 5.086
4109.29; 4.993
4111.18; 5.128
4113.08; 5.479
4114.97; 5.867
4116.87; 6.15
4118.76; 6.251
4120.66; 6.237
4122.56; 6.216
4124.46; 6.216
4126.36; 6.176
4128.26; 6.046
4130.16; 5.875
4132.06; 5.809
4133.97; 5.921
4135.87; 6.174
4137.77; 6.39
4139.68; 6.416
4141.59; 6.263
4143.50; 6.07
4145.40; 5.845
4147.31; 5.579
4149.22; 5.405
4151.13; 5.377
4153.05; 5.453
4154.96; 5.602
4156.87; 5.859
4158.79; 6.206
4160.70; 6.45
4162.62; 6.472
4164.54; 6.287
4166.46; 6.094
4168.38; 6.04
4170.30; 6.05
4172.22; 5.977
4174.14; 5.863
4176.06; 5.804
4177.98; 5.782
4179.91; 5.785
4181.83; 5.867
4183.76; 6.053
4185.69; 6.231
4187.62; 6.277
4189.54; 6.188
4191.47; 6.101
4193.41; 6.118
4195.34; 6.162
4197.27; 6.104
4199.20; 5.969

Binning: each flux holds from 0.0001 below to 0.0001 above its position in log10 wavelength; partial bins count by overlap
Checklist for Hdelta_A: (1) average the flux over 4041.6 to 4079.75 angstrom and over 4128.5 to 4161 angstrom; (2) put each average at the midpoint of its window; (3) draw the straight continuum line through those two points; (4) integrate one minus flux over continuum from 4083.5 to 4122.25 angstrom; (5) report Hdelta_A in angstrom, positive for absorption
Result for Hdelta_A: 3.1 angstrom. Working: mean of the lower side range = 6.09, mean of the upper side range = 5.92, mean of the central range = 5.52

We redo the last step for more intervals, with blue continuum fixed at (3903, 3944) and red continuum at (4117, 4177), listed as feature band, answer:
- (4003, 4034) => -1.5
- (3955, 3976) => 2.5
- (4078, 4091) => 0.9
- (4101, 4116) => 1.1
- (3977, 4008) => -1.5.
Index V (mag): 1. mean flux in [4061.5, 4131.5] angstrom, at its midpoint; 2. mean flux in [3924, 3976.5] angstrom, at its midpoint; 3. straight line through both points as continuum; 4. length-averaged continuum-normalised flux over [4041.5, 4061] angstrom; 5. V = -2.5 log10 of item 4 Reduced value -0.08 mag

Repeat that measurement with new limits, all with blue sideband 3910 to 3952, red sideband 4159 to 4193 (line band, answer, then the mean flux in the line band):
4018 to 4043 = -0.047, 6.04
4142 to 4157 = 0.068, 5.66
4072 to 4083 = -0.020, 5.99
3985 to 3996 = -0.071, 6.09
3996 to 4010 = -0.060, 6.05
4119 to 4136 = -0.017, 6.08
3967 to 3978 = 0.216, 4.65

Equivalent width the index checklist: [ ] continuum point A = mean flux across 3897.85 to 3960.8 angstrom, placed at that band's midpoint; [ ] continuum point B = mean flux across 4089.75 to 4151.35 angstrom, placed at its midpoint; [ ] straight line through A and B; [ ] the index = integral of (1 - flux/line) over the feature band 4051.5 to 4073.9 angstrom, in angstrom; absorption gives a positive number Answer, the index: -1.43 angstrom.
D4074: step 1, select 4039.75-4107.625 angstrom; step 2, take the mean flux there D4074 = 5.82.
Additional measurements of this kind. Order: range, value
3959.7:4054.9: 5.78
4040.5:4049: 6.01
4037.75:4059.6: 6.05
